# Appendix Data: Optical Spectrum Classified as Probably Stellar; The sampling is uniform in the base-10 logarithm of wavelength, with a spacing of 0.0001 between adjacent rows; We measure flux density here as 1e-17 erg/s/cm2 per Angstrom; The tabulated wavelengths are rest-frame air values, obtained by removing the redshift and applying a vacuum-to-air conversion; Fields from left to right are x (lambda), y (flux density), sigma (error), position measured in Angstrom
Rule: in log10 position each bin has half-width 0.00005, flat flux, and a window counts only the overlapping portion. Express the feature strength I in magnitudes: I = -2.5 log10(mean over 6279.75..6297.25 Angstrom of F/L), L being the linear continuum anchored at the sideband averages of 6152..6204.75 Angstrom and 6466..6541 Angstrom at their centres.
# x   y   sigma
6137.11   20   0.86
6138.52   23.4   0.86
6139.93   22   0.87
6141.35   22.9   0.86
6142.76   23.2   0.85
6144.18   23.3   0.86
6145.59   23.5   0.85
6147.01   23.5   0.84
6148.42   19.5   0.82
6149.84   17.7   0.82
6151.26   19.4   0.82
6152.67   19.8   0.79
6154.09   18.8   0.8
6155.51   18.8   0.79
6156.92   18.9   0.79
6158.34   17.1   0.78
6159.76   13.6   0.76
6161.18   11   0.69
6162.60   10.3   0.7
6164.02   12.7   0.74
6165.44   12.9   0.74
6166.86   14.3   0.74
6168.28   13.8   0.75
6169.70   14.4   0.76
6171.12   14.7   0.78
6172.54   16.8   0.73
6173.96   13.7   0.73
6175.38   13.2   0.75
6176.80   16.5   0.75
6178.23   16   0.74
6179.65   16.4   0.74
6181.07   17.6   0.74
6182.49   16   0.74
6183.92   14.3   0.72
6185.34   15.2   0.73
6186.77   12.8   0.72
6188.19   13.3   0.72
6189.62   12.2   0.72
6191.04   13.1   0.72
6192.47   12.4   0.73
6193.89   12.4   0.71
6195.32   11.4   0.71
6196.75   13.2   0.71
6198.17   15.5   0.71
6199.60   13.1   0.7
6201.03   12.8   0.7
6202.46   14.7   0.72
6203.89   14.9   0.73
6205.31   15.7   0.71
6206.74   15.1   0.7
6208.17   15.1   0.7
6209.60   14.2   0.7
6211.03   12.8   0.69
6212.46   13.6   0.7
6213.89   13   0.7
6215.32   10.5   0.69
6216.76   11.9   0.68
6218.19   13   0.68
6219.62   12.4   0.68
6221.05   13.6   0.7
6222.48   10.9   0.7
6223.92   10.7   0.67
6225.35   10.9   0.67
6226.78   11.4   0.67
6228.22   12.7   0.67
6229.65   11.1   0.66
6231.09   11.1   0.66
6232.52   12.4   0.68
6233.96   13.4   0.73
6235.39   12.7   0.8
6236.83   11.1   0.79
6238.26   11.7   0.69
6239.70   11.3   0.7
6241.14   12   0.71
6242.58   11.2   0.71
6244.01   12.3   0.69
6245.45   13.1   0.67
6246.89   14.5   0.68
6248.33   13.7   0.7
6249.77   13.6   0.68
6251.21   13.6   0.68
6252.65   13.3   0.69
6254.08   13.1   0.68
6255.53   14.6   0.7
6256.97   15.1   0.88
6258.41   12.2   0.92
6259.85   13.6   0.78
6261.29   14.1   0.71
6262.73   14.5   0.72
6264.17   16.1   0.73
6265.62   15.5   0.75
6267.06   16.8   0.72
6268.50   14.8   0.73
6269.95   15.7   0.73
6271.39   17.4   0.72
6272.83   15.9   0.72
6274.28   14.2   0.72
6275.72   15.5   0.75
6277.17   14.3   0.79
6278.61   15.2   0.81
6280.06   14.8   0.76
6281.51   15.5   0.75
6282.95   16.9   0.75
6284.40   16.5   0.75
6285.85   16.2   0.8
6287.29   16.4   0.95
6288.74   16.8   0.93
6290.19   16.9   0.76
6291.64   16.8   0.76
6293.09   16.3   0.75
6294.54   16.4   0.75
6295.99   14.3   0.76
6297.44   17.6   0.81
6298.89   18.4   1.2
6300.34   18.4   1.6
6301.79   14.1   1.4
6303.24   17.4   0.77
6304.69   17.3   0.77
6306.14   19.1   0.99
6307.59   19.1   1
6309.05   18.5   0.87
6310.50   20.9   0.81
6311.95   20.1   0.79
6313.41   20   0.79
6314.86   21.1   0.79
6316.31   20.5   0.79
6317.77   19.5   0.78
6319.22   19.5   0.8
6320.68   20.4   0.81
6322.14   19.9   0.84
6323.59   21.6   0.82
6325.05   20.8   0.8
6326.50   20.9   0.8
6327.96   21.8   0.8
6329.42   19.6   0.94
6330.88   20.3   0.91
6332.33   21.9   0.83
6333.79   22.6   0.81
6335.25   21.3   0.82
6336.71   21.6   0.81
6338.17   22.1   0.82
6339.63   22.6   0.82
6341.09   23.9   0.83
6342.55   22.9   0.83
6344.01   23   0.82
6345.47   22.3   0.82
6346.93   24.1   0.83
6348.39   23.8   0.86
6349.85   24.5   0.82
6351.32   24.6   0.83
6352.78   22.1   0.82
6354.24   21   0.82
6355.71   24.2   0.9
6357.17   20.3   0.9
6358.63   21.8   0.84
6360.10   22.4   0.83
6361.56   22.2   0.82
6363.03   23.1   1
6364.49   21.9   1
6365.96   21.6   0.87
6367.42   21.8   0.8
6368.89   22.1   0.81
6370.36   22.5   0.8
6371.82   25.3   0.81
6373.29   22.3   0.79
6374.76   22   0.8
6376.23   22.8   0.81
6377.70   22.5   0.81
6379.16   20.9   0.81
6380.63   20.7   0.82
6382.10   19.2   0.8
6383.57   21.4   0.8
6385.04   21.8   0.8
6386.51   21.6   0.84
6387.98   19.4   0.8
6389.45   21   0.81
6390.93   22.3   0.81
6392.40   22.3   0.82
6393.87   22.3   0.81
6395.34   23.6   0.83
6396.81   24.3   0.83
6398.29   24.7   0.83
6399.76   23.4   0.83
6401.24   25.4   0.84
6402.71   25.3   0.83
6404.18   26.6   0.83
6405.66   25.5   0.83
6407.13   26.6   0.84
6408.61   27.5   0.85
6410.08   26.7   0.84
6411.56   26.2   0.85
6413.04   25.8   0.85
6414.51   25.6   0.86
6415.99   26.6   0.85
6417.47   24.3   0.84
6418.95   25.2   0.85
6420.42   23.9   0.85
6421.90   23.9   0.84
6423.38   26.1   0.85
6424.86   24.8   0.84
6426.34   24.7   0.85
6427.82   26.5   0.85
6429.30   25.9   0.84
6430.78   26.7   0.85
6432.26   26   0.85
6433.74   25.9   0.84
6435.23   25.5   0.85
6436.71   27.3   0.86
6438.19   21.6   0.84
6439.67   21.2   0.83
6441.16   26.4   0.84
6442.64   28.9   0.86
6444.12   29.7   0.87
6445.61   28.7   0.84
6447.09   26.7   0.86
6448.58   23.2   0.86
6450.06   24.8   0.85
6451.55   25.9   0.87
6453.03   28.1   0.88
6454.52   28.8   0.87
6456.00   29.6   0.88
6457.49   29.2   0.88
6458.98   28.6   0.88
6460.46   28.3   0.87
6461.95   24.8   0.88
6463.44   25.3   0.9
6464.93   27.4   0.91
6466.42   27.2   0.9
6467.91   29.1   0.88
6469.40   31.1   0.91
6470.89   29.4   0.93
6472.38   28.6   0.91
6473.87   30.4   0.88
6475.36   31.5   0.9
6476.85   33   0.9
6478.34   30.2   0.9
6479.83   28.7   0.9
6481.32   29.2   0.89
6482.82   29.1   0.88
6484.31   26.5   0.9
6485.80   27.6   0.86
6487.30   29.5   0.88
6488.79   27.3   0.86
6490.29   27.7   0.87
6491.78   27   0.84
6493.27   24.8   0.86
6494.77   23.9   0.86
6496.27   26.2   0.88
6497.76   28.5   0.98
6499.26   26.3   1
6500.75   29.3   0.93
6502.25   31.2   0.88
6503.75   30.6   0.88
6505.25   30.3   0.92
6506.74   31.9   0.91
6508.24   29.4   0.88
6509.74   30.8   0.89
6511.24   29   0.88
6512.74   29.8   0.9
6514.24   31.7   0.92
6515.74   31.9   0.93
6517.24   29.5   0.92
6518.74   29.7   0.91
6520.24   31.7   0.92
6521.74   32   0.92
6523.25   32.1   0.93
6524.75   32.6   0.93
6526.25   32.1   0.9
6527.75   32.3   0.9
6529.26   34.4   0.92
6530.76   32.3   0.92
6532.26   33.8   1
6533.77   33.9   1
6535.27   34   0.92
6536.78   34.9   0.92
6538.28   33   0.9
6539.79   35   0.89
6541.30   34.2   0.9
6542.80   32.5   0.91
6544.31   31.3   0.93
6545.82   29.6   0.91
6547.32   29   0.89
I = 0.22 mag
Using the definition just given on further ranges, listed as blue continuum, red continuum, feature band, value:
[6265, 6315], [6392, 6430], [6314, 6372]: -0.08 mag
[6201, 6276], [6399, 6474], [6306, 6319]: -0.09 mag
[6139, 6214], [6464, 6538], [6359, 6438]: 0.07 mag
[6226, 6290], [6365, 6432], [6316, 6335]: -0.11 mag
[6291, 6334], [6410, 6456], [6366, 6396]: 0.05 mag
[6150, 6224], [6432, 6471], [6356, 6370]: 0.03 mag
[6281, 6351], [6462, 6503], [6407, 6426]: -0.03 mag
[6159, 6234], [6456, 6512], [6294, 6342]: 0.00 mag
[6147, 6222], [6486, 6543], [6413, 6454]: 0.04 mag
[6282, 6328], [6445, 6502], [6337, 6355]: -0.12 mag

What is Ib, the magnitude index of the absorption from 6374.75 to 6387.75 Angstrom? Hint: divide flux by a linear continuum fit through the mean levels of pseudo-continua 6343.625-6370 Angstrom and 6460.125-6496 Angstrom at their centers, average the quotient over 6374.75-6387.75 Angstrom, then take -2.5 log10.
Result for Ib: 0.115 mag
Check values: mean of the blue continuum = 22.6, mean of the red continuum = 28.2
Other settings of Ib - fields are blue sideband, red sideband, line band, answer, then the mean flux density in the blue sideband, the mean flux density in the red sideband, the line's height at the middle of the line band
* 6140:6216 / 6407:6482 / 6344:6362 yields 0.01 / 15.6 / 27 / 23.1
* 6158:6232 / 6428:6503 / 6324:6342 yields -0.05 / 13.5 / 27.6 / 20.7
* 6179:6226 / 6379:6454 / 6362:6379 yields -0.01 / 13.5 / 24.7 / 22.3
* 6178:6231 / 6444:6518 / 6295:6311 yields 0.07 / 13.3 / 28.5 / 18.8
